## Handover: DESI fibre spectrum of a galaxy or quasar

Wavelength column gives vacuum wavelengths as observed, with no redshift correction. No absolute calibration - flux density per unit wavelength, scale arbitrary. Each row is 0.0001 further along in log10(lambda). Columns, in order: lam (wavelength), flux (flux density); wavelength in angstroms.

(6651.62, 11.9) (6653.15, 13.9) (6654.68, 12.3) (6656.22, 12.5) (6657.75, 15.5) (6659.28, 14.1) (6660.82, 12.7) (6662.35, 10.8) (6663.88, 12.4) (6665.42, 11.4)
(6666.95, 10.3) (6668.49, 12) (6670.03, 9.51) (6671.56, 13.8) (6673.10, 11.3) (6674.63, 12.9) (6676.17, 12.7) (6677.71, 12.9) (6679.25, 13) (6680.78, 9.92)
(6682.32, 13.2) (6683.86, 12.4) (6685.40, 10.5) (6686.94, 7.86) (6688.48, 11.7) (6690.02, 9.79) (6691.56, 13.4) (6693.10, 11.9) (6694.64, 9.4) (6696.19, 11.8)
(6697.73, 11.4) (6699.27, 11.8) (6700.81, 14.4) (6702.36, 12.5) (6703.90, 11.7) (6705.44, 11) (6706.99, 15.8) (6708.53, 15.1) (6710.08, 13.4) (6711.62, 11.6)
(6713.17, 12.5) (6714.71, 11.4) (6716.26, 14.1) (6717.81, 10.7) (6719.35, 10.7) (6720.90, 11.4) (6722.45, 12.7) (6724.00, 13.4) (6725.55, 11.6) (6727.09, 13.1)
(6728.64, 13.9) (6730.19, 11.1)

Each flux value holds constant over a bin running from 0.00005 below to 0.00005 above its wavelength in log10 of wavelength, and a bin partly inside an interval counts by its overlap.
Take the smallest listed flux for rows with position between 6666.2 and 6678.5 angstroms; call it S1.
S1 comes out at 9.51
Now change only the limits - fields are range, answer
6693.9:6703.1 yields 9.4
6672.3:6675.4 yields 11.3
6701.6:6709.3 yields 11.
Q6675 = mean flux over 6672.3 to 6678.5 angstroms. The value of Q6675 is 12.4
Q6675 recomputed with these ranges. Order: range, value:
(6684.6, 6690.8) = 9.98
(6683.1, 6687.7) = 10.3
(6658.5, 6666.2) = 12.3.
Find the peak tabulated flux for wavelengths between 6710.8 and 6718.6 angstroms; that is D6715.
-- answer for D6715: 14.1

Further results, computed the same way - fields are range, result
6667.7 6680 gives 13.8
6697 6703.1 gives 14.4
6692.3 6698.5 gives 11.9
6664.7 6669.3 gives 12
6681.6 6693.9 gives 13.4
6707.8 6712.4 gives 15.1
